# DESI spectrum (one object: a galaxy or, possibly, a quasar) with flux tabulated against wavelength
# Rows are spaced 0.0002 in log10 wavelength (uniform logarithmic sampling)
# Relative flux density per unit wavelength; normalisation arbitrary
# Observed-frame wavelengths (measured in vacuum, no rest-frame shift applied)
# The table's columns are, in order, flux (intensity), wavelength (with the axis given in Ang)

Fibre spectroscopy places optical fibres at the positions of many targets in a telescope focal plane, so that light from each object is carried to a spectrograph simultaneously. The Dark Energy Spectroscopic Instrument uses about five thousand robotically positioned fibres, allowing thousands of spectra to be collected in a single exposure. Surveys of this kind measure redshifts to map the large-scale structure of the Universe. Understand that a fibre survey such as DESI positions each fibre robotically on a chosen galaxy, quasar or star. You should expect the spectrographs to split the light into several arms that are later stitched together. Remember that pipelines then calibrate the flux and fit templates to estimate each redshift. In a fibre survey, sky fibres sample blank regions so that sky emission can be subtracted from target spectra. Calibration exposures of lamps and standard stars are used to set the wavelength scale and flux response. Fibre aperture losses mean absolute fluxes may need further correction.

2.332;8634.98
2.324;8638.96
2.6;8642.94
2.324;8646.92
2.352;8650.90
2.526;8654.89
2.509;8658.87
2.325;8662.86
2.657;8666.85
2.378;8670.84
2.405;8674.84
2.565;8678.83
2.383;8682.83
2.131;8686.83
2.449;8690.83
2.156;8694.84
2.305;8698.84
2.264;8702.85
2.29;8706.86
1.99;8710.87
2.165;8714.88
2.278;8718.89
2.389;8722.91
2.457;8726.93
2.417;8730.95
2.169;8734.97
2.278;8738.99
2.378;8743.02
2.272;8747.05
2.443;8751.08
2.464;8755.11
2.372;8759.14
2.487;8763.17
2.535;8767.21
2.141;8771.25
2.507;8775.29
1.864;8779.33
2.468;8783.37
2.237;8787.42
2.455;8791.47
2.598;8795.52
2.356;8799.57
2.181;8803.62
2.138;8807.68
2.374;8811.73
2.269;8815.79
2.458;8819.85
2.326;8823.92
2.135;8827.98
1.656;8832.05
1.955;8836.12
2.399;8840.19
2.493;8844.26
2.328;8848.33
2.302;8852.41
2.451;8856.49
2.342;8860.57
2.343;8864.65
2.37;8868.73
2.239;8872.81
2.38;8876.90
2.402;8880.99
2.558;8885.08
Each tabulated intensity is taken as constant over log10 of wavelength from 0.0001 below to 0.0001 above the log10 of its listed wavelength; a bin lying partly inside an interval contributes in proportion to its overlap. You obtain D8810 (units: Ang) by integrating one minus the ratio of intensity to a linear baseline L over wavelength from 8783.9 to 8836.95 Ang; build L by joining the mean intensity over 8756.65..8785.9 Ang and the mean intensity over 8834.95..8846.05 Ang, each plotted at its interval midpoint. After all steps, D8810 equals 1.5 Ang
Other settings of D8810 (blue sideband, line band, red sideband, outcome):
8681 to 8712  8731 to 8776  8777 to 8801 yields -1.3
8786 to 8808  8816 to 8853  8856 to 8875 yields 1.8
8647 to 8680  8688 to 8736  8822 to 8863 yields 2.4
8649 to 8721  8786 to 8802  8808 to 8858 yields -0.9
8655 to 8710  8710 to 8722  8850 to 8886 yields 0.9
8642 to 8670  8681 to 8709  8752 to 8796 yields 1.7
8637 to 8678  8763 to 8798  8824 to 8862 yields -0.8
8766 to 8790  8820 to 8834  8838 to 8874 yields 1.4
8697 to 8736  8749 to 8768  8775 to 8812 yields -1.3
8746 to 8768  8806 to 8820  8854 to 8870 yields 0.6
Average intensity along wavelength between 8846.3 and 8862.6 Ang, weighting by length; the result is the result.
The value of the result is 2.35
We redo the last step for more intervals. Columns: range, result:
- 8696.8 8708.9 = 2.29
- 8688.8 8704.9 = 2.29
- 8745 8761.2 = 2.39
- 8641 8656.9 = 2.45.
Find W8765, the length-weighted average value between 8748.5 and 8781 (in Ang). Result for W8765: 2.36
